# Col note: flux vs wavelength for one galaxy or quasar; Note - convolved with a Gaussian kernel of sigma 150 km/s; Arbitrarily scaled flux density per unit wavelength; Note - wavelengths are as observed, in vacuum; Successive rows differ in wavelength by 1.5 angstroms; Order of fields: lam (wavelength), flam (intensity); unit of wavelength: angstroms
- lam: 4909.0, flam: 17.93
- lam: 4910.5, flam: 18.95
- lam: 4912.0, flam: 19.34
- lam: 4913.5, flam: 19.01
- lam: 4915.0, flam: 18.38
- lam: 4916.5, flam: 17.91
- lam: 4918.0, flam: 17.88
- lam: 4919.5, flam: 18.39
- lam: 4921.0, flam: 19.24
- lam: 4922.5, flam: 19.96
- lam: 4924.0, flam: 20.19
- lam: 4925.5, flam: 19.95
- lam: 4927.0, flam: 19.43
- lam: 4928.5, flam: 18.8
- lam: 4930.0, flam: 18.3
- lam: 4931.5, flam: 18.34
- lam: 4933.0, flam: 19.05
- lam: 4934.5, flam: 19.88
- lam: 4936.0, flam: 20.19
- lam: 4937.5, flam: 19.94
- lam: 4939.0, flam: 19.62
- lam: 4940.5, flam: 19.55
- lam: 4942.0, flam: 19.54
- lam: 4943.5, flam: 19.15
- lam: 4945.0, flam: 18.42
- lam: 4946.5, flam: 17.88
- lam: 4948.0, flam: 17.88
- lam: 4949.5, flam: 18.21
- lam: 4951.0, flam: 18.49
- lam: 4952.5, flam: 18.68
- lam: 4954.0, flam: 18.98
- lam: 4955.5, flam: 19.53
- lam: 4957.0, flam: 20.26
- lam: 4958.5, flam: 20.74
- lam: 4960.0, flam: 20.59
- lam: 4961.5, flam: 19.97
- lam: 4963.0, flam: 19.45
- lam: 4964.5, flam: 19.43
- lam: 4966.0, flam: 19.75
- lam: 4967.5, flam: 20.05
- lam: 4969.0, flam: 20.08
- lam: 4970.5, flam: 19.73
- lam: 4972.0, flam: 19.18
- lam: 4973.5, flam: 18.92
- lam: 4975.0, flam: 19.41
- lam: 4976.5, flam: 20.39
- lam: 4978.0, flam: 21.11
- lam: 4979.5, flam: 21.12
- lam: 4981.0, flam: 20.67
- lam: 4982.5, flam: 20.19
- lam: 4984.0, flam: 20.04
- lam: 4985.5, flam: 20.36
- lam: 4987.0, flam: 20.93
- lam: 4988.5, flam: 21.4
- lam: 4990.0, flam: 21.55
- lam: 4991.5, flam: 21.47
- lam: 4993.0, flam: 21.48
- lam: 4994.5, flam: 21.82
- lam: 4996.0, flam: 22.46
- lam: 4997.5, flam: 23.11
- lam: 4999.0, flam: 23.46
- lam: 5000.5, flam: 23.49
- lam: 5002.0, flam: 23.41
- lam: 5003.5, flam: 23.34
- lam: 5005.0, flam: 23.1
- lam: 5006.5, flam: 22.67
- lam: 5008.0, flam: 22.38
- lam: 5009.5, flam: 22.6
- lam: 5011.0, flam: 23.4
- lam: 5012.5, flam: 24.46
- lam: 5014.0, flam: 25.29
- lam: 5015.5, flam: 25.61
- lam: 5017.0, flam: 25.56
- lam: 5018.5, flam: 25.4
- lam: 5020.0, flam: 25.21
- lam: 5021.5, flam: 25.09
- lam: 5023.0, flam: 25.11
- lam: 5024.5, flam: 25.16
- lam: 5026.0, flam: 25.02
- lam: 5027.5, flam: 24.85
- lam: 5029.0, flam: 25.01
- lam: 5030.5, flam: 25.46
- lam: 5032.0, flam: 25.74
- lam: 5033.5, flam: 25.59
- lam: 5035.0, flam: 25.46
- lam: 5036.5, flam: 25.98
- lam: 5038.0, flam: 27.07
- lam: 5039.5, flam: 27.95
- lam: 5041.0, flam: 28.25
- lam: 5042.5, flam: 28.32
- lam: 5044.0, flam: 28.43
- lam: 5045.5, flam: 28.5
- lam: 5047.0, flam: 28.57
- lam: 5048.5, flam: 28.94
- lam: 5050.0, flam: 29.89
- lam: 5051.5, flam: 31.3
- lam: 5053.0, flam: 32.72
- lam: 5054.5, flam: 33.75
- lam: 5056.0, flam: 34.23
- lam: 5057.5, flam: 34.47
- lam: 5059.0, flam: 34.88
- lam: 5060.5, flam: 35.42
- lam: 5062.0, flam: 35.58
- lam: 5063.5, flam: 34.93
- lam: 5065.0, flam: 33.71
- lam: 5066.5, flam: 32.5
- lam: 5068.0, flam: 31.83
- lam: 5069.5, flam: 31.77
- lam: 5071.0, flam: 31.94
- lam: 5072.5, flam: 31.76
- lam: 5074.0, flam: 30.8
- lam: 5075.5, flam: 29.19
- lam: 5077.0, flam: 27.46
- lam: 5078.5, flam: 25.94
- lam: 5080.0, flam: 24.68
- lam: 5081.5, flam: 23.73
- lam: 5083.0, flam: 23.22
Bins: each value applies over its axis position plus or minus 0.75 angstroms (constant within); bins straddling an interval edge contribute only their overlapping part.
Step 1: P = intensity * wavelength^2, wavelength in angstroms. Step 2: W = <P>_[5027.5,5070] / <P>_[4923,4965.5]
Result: 1.6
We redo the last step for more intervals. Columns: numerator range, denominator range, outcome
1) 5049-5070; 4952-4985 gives 1.73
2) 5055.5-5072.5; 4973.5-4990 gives 1.69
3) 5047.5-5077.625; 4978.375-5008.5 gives 1.52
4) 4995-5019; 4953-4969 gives 1.22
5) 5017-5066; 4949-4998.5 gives 1.46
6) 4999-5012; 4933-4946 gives 1.22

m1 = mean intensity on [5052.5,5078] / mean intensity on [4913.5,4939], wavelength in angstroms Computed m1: 1.7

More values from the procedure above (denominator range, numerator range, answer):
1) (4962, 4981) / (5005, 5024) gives 1.22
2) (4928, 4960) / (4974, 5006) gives 1.13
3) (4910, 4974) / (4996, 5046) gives 1.30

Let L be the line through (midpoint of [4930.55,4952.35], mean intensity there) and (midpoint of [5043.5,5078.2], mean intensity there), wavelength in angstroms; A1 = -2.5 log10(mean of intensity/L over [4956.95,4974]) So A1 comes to 0.09 mag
